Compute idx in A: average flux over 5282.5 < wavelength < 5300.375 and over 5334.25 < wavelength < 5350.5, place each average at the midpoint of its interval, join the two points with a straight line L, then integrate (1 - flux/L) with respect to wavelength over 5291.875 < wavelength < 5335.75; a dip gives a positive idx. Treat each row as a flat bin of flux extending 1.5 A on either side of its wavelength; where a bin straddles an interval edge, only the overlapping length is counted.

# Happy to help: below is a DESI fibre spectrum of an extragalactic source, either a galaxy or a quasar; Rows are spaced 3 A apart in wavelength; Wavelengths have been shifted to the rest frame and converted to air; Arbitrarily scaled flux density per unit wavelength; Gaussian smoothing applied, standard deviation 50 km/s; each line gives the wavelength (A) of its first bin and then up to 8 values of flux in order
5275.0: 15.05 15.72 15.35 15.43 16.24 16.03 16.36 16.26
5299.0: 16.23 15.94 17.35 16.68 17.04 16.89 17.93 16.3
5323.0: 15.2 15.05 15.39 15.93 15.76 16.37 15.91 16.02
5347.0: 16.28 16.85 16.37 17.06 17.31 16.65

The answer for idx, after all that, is -0.5 A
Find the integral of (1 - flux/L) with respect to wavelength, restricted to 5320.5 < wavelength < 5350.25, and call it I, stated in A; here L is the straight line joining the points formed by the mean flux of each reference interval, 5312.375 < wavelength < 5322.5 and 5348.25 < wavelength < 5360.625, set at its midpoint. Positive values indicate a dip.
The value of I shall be 1.8 A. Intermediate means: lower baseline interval 16.9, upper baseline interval 16.9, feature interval 15.8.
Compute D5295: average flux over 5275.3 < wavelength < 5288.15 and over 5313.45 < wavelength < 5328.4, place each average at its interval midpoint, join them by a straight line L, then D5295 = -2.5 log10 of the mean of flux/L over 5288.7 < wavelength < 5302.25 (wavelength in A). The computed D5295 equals -0.03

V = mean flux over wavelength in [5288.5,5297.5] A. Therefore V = 16.2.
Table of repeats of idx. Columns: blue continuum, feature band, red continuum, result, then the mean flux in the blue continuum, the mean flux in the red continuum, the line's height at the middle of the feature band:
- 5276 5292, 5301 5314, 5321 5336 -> -1.0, 15.8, 15.5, 15.6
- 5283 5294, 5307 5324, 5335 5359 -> -0.5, 16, 16.4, 16.2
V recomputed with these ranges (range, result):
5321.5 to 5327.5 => 15.1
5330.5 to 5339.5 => 16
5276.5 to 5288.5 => 15.7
